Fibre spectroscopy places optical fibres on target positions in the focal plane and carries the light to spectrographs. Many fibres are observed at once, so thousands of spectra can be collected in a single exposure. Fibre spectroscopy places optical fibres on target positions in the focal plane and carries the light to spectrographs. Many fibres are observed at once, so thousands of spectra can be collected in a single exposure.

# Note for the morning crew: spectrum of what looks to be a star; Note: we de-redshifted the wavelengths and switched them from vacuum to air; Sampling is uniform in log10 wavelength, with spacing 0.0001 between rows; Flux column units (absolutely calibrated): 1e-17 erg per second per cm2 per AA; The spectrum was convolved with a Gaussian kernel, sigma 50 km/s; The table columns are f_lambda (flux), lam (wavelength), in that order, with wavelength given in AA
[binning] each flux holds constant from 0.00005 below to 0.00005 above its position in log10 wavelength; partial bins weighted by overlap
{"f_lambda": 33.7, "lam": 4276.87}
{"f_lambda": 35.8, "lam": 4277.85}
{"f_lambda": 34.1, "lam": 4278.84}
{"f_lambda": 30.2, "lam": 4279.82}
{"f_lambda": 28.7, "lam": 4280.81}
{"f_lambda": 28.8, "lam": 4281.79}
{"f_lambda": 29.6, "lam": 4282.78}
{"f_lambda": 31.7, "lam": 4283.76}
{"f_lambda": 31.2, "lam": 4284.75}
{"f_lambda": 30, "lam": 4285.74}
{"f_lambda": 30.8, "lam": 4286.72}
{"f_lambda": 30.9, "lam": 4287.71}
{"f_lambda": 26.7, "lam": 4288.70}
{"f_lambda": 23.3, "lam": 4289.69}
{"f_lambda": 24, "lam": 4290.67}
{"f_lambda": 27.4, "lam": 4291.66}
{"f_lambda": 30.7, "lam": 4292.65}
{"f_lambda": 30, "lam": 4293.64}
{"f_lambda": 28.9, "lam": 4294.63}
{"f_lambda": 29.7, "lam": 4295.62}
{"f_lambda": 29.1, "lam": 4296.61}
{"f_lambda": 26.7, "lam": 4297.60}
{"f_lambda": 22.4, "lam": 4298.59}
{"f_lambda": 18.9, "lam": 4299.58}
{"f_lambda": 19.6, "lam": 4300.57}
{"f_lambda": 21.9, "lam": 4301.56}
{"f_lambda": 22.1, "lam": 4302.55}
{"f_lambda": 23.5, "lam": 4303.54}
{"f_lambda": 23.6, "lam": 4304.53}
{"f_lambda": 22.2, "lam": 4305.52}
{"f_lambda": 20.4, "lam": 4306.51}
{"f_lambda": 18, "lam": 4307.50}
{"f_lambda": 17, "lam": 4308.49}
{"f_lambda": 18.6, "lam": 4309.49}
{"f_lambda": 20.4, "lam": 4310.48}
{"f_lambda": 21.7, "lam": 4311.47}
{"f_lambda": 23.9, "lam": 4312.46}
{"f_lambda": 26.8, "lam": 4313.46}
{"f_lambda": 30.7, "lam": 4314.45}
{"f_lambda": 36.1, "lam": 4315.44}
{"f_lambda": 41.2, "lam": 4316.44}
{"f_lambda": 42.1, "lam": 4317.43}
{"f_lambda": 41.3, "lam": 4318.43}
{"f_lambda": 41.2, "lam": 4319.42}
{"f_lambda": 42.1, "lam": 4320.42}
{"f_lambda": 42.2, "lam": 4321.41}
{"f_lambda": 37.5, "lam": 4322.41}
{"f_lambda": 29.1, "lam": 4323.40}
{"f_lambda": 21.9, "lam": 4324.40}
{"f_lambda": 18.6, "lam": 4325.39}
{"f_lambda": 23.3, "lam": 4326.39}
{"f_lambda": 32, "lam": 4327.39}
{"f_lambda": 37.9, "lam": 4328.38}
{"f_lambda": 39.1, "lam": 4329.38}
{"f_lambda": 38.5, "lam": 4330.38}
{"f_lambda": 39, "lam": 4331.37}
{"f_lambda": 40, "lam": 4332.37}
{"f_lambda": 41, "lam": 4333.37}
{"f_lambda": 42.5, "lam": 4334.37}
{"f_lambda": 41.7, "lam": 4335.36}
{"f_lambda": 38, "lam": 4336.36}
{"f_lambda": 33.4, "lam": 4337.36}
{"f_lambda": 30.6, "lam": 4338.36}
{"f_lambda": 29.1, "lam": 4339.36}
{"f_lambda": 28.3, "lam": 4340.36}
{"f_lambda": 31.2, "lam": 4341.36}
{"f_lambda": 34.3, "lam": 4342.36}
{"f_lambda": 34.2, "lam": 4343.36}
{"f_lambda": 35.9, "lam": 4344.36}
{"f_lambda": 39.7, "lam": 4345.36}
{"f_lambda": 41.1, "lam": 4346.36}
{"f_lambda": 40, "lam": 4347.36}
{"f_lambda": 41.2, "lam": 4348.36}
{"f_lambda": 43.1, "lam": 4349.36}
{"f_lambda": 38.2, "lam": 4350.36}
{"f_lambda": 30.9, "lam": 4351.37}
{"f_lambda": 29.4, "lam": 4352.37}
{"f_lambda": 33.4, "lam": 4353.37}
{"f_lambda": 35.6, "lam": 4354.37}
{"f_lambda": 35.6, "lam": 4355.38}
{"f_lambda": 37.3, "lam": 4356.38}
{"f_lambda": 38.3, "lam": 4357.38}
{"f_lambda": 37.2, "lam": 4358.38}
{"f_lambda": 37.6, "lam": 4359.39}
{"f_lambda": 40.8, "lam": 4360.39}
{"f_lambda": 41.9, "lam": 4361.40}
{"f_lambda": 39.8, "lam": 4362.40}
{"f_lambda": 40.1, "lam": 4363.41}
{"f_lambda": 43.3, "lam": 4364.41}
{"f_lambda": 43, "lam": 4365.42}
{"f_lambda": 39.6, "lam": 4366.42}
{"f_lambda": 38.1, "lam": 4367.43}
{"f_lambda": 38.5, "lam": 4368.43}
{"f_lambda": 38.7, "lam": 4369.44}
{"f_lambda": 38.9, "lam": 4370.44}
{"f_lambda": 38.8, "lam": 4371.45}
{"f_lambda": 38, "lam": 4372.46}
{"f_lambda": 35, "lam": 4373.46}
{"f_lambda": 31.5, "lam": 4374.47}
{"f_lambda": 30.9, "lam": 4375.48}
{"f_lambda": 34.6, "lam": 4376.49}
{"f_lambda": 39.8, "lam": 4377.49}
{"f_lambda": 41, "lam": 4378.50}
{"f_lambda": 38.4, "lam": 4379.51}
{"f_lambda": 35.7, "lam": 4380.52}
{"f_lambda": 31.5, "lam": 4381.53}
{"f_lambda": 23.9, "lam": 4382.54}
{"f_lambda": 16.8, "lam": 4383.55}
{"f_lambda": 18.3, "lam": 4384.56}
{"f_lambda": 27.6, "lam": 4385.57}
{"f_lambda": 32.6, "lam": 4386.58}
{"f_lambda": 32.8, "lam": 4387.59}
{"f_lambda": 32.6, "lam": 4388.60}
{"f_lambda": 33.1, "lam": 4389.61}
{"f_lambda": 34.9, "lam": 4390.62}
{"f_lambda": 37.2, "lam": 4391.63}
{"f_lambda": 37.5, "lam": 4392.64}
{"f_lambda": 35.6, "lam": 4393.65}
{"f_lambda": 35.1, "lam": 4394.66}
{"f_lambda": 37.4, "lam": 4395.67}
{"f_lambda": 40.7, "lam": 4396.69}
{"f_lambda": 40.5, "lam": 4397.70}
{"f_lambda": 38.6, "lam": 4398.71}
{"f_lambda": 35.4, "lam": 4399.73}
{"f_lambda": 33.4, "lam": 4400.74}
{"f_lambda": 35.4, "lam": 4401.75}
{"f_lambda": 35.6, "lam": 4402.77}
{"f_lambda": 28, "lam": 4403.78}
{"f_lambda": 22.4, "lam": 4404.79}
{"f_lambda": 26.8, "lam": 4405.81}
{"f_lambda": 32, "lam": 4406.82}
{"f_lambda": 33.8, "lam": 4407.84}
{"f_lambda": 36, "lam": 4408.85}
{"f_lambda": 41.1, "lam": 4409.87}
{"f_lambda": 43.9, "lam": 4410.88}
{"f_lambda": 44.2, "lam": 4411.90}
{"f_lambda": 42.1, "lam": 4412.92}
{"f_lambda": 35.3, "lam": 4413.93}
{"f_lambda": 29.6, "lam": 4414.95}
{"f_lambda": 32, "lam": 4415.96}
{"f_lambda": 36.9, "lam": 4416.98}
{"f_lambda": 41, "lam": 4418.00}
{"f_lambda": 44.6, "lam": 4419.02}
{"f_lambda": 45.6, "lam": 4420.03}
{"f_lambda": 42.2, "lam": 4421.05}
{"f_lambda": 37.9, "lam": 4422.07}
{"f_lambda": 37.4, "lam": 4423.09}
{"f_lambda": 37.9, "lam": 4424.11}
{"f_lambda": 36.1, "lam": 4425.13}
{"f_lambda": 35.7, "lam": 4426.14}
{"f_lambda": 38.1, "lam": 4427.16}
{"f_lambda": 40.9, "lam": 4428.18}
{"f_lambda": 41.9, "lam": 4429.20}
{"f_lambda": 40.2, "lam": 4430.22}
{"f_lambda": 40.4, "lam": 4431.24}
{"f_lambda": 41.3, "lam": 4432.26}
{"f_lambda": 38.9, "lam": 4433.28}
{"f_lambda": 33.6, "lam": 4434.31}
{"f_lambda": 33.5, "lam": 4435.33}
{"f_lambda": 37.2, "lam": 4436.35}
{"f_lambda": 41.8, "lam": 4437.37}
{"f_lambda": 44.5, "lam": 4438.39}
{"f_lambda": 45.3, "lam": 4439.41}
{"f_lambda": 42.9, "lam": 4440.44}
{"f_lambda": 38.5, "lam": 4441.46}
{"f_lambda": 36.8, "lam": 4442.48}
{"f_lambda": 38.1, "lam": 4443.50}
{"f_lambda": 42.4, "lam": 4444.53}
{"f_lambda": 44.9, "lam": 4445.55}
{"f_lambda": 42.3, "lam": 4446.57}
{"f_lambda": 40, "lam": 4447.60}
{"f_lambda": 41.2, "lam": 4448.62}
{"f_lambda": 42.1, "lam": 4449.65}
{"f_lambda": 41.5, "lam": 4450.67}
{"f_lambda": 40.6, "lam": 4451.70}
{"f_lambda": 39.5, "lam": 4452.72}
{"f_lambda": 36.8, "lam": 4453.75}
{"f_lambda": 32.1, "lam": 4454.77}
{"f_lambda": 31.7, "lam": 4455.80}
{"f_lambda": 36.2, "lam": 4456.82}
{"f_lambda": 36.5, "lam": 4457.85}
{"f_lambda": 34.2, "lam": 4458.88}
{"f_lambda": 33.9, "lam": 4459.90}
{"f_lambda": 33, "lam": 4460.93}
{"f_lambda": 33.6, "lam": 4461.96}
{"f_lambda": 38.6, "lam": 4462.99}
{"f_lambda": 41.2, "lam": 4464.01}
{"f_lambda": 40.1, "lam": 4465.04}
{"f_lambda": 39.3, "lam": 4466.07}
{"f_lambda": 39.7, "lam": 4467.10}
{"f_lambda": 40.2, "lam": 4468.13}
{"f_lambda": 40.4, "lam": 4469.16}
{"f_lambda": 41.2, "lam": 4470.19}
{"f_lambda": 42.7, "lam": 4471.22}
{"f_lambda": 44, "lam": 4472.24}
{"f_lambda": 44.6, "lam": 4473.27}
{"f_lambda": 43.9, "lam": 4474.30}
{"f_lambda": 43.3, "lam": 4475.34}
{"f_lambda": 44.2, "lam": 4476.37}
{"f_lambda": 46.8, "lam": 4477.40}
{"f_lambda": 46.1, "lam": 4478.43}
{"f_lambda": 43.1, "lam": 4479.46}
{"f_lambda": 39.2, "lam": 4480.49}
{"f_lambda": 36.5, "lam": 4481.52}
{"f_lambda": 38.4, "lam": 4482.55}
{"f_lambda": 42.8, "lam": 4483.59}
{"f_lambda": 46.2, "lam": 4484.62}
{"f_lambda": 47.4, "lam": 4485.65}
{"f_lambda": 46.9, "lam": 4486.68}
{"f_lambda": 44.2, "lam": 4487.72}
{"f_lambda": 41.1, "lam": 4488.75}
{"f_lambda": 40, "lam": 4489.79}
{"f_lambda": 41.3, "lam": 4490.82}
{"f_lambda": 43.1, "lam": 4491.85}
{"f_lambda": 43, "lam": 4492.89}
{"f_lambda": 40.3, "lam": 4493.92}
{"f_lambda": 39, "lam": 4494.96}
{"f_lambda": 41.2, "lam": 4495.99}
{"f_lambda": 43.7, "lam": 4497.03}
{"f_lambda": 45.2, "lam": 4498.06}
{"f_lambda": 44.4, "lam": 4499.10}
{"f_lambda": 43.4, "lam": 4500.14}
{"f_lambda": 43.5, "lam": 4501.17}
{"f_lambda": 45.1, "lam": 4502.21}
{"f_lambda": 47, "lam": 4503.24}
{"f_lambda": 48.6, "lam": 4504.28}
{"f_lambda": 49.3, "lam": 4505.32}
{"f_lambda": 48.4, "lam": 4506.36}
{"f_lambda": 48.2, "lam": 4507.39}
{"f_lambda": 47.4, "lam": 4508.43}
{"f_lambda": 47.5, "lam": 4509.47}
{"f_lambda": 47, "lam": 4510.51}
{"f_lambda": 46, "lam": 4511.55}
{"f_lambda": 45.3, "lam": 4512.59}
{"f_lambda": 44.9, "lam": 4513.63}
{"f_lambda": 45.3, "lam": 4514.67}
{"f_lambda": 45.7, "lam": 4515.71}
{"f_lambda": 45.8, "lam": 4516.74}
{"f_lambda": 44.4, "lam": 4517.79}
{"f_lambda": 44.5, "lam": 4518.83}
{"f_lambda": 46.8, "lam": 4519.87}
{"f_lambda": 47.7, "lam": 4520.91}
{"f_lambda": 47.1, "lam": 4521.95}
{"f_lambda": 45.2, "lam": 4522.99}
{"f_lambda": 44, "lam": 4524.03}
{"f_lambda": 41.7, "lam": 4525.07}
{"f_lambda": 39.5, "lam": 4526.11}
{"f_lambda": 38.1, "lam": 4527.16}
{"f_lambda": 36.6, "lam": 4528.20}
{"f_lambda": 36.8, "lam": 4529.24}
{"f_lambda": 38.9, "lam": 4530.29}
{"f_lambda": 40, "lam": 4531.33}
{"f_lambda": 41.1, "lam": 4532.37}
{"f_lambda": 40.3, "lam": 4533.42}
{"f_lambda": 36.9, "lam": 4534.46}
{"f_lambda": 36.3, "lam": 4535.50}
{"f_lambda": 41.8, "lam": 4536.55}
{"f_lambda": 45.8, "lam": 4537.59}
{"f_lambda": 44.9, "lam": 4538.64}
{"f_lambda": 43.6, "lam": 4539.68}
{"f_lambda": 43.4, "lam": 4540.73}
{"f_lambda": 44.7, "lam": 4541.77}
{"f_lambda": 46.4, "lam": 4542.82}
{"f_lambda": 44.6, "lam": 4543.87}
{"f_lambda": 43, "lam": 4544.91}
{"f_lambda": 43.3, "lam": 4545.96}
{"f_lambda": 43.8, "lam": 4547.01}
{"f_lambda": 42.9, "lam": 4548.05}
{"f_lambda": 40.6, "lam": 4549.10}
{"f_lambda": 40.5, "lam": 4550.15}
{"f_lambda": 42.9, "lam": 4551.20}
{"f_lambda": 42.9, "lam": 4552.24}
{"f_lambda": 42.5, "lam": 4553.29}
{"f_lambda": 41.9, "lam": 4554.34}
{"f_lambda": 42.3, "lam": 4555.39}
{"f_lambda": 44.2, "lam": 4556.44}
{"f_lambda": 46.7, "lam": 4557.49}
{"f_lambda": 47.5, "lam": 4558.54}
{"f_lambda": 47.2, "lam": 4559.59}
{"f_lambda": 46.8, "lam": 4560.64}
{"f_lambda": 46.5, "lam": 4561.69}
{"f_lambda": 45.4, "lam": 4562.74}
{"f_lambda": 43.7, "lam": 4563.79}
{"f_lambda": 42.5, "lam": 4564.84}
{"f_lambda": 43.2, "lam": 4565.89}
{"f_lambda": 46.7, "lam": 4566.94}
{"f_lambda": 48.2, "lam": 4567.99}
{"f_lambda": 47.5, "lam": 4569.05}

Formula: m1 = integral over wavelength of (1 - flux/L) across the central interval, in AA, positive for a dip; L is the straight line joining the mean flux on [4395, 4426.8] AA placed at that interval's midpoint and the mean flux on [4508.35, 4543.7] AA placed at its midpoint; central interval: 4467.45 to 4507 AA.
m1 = -2.3 AA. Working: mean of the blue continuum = 36.8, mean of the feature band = 43.4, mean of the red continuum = 43.2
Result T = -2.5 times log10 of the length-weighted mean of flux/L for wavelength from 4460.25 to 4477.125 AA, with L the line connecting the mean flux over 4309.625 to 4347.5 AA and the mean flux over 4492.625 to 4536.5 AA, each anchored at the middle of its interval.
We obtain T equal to 0.02 mag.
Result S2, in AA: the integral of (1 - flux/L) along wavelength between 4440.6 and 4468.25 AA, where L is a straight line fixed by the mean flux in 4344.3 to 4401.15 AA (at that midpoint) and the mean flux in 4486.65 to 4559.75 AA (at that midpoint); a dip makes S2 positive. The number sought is 1.21 AA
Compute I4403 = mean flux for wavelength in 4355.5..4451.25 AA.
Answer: 37.2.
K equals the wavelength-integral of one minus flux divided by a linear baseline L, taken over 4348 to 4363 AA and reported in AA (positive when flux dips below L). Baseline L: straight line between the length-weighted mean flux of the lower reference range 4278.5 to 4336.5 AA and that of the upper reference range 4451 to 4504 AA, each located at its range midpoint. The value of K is -2.0 AA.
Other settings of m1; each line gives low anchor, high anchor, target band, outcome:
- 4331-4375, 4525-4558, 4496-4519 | -2.7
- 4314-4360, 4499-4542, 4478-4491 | -0.1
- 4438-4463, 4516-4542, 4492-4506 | -1.1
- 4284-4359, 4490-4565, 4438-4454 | -0.9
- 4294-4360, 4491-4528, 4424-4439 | 0.1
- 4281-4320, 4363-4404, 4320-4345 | -3.4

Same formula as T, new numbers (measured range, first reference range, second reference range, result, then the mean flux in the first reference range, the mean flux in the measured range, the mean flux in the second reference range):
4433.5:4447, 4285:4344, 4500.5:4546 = -0.05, 30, 40.1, 43.9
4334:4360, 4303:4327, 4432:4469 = -0.17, 28.5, 36.1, 38.7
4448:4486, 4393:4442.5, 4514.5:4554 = -0.01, 37.7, 40.1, 42.6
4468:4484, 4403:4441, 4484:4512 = 0.01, 37.9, 42.4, 44.7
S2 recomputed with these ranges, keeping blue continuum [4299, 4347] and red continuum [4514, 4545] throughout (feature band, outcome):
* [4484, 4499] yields -0.93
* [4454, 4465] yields 0.98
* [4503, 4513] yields -1.45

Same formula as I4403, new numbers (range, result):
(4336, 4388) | 35.4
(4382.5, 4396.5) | 31.6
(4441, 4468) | 38.3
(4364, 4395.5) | 34.6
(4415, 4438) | 38.7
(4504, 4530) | 44.8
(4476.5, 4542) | 43.5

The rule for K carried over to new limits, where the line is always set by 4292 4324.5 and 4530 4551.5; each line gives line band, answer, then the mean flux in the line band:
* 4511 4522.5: -1.4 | 45.8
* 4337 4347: -1.3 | 33.9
